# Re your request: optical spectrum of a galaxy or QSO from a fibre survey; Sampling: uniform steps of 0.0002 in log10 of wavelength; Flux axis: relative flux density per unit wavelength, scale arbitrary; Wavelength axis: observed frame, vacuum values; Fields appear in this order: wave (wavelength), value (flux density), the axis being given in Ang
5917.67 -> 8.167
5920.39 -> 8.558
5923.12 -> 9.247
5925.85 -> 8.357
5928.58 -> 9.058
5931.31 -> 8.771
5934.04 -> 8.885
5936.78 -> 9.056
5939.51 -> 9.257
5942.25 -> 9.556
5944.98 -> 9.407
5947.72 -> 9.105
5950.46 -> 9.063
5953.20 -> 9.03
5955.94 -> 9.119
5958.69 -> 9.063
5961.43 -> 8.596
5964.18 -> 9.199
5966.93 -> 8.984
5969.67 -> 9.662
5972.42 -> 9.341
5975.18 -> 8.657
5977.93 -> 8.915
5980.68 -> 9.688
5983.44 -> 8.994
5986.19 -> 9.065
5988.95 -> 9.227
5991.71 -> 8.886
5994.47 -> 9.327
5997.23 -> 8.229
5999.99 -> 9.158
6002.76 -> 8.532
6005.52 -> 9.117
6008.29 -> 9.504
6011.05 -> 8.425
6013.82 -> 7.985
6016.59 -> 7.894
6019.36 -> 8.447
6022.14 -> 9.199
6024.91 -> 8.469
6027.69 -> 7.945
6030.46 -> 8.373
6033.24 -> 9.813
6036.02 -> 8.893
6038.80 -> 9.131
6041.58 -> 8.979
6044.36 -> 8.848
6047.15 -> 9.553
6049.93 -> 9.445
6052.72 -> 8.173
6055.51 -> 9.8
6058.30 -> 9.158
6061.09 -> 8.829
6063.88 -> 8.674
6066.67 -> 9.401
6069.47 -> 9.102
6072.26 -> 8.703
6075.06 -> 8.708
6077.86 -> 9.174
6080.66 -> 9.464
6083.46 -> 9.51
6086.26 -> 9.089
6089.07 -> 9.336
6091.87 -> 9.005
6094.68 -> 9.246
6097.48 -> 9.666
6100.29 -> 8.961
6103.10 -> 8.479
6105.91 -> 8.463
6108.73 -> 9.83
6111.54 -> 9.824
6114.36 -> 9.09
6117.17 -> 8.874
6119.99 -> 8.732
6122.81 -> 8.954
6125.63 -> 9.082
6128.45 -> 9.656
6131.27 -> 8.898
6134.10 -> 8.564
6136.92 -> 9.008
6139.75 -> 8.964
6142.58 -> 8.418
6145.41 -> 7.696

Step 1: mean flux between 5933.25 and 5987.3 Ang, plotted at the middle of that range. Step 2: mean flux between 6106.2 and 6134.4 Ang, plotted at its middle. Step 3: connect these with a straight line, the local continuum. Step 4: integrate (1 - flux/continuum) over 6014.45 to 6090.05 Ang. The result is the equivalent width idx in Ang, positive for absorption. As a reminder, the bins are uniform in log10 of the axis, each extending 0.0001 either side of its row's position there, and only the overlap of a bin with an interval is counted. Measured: 1.5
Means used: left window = 9.13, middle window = 8.96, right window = 9.14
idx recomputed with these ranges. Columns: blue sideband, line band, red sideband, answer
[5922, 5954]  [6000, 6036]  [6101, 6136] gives 1.52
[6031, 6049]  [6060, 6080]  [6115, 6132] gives 0.36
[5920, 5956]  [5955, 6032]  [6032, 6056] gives 2.06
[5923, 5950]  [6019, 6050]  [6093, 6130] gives 0.64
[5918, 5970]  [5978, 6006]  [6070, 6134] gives 0.11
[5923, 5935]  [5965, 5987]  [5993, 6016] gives -0.96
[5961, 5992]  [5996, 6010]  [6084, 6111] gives 0.35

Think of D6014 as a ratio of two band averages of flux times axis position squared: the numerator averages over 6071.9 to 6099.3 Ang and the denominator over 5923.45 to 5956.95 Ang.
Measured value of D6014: 1.07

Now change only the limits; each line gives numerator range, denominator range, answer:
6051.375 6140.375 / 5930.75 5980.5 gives 1.04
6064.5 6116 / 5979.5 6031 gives 1.08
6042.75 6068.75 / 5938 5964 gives 1.03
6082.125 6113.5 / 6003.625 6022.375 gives 1.10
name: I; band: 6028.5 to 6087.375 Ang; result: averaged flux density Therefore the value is 9.08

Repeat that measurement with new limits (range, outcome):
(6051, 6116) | 9.12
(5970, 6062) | 8.92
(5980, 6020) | 8.82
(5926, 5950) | 9.1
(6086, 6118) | 9.16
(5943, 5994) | 9.12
